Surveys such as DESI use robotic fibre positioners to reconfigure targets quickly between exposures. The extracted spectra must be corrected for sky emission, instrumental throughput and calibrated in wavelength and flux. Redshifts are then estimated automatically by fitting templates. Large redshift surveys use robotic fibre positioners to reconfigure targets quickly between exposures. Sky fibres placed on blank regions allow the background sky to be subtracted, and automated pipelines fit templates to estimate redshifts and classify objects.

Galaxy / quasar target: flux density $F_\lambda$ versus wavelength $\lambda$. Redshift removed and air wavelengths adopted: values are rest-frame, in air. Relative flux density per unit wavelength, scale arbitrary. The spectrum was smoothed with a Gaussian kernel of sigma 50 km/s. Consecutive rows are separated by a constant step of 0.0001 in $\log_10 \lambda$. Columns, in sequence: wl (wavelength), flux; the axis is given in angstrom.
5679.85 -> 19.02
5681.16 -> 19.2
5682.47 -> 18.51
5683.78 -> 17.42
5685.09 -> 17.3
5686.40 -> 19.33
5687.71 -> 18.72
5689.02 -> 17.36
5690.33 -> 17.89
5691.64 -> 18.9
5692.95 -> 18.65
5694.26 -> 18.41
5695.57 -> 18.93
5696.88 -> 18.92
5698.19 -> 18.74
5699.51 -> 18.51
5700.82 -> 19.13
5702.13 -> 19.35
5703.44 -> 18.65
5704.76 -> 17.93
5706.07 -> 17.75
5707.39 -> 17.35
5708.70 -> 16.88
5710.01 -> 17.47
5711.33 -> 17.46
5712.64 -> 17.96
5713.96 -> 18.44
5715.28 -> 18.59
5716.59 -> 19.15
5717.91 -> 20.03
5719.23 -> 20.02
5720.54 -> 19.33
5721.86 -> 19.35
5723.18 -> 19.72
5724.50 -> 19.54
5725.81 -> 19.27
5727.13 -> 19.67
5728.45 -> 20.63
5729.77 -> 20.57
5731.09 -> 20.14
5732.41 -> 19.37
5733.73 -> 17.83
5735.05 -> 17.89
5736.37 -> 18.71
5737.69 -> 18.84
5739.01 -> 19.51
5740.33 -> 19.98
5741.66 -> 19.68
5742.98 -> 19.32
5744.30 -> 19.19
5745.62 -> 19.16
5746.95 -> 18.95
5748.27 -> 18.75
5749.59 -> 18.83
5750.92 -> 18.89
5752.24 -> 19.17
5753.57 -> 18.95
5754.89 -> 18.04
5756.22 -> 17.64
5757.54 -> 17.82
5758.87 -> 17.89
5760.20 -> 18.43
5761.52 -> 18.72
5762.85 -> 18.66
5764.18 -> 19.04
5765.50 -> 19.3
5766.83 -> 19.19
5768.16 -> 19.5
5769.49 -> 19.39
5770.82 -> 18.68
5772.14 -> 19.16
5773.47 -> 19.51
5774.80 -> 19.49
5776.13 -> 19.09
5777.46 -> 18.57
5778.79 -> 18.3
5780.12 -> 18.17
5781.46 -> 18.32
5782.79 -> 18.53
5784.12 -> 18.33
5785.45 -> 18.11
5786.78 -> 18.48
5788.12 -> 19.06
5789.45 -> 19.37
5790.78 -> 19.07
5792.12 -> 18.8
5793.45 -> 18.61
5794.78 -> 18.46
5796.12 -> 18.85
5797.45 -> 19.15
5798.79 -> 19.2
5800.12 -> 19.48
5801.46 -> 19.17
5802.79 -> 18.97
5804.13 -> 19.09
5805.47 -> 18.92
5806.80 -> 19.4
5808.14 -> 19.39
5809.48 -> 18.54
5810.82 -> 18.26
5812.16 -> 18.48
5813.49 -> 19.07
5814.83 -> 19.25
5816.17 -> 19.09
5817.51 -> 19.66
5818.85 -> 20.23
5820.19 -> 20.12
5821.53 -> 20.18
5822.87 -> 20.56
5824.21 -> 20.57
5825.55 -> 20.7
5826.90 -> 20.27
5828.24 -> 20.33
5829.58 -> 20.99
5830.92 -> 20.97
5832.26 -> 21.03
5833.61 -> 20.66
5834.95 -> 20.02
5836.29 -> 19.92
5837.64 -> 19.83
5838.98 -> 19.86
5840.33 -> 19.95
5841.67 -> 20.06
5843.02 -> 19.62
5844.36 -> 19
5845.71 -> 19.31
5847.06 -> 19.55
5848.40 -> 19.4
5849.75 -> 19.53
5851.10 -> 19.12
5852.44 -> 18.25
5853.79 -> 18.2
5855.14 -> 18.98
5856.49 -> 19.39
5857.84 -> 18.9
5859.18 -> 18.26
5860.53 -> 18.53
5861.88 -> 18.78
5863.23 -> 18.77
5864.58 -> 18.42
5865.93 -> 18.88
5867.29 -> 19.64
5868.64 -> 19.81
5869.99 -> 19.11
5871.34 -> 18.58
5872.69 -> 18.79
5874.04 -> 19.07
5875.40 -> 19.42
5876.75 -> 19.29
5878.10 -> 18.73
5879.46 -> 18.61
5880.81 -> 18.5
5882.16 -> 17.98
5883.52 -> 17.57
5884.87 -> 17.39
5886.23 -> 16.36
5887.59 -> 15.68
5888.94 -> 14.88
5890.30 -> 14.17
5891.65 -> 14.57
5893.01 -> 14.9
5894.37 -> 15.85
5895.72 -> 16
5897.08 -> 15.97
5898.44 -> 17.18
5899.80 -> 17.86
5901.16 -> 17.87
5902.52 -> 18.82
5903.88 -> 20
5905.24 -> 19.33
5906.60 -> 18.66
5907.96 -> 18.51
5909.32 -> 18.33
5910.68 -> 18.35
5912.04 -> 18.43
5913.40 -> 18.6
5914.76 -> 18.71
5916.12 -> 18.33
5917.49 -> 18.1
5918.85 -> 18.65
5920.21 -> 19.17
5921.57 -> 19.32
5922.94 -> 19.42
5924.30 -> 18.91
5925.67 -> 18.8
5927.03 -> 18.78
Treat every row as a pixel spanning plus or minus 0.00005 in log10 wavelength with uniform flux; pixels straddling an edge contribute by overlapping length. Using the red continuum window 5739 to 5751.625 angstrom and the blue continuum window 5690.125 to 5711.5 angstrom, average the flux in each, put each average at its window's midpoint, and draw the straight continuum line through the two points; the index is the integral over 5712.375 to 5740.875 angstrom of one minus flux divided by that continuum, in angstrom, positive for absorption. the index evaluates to -0.72 angstrom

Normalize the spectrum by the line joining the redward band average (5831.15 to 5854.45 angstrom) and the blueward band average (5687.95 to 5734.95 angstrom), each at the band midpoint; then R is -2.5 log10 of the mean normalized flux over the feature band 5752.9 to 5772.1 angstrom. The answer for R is 0.025 mag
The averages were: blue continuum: 18.8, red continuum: 19.6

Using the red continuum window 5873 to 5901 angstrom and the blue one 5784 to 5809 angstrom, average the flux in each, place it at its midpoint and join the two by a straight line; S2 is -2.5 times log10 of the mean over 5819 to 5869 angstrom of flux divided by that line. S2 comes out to -0.10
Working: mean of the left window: 19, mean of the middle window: 19.6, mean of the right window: 17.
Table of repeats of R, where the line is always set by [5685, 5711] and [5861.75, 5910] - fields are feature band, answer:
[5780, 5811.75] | -0.04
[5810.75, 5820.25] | -0.07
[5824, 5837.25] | -0.14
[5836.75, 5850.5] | -0.10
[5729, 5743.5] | -0.06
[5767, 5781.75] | -0.05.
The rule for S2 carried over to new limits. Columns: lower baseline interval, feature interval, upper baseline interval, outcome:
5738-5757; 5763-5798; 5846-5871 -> 0.007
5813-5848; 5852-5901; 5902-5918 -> 0.085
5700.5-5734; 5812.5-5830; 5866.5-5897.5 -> -0.117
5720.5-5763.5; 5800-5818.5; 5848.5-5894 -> -0.030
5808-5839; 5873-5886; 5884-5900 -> -0.113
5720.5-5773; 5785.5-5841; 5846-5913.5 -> -0.055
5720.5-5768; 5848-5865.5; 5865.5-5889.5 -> -0.025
